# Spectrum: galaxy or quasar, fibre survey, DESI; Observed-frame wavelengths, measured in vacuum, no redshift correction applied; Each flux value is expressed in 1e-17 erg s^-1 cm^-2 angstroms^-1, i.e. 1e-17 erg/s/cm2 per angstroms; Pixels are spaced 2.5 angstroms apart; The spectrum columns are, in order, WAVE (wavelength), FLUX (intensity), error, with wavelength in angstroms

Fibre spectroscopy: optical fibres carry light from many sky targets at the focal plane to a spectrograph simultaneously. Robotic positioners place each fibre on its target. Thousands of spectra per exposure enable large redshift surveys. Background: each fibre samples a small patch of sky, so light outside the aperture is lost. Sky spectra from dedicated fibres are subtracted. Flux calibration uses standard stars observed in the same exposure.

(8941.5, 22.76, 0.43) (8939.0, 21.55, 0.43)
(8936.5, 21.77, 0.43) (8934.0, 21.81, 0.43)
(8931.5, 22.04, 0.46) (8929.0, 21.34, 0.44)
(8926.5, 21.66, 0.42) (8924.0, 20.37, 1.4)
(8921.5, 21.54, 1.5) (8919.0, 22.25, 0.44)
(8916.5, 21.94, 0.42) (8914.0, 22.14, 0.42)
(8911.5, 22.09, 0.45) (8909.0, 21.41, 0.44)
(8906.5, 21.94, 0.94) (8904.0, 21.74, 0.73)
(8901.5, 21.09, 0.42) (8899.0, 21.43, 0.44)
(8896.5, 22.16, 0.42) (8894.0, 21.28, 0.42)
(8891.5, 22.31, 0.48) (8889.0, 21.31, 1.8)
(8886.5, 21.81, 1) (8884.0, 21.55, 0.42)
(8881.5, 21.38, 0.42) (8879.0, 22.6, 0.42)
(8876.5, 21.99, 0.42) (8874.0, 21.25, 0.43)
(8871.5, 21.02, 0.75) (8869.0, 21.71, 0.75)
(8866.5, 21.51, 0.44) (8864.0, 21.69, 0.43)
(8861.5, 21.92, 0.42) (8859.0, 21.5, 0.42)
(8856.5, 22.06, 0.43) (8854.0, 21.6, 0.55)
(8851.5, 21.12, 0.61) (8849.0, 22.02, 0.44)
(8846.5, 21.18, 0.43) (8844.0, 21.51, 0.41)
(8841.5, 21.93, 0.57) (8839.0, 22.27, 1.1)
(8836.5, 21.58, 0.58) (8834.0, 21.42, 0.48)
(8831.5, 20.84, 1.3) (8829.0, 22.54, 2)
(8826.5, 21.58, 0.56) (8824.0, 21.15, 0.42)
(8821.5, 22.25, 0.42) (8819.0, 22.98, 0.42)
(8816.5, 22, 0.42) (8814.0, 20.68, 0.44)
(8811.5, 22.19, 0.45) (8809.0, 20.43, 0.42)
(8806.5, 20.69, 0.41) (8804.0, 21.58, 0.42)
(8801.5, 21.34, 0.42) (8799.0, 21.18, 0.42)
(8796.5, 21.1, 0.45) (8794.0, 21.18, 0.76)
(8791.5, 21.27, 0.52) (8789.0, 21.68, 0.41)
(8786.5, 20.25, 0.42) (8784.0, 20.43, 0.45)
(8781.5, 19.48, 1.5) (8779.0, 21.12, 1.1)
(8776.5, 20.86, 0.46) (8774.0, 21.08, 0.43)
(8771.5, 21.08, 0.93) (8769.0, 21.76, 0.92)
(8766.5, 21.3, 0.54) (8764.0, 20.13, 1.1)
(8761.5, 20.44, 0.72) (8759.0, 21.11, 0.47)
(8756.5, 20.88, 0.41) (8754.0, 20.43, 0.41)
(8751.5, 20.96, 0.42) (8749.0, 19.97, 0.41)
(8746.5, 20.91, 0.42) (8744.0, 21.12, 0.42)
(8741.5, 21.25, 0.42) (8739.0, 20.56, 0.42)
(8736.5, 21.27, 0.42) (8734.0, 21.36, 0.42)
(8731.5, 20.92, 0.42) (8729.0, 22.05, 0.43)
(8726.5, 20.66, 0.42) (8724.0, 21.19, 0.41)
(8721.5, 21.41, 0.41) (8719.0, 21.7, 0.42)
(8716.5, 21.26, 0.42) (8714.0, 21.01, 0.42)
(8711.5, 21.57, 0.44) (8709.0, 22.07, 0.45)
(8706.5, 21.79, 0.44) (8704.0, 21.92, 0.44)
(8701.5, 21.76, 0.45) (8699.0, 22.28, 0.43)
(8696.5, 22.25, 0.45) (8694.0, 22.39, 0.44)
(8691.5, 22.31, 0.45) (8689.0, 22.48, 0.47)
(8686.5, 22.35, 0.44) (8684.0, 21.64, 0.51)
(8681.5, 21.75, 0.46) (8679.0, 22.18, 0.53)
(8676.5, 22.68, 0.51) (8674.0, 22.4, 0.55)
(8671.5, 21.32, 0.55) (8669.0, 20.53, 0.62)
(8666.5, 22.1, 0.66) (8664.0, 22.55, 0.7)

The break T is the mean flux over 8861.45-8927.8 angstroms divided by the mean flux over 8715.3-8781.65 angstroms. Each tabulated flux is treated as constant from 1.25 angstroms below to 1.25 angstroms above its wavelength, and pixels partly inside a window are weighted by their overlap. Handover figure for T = 1.03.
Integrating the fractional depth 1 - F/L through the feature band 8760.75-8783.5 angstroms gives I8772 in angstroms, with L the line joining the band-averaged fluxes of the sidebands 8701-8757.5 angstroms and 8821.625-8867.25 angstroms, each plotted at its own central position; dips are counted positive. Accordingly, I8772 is 0.6 angstroms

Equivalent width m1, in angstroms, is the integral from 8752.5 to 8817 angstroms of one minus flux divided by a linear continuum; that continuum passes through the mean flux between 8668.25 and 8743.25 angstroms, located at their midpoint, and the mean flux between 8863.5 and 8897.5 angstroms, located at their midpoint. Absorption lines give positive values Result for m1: 2.10 angstroms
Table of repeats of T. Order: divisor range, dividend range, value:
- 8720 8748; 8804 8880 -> 1.02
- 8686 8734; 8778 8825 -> 0.98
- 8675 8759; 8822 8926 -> 1.01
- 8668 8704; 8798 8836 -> 0.98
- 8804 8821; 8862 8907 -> 1.01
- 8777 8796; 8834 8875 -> 1.04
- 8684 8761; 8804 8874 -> 1.01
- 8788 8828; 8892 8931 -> 1.01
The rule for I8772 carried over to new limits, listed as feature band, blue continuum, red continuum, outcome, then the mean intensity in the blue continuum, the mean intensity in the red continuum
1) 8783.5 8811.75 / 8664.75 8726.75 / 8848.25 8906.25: 0.83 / 21.8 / 21.7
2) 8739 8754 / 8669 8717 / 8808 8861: 0.72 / 21.9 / 21.7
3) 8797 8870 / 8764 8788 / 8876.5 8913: -1.20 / 20.8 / 21.7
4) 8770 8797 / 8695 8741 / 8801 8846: 0.87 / 21.5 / 21.6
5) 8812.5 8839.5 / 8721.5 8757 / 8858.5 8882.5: -0.39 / 21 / 21.7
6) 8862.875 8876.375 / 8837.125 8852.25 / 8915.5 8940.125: 0.12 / 21.7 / 21.6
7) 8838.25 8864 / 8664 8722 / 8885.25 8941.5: 0.07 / 21.9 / 21.7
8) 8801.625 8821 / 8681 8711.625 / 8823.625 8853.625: 0.15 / 22.1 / 21.6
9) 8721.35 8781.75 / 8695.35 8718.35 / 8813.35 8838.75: 2.25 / 21.8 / 21.7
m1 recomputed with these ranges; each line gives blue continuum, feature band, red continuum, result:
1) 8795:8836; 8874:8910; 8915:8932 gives -0.24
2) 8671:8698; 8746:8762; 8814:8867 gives 0.95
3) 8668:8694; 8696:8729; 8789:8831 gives 0.41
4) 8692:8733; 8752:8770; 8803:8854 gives 0.64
